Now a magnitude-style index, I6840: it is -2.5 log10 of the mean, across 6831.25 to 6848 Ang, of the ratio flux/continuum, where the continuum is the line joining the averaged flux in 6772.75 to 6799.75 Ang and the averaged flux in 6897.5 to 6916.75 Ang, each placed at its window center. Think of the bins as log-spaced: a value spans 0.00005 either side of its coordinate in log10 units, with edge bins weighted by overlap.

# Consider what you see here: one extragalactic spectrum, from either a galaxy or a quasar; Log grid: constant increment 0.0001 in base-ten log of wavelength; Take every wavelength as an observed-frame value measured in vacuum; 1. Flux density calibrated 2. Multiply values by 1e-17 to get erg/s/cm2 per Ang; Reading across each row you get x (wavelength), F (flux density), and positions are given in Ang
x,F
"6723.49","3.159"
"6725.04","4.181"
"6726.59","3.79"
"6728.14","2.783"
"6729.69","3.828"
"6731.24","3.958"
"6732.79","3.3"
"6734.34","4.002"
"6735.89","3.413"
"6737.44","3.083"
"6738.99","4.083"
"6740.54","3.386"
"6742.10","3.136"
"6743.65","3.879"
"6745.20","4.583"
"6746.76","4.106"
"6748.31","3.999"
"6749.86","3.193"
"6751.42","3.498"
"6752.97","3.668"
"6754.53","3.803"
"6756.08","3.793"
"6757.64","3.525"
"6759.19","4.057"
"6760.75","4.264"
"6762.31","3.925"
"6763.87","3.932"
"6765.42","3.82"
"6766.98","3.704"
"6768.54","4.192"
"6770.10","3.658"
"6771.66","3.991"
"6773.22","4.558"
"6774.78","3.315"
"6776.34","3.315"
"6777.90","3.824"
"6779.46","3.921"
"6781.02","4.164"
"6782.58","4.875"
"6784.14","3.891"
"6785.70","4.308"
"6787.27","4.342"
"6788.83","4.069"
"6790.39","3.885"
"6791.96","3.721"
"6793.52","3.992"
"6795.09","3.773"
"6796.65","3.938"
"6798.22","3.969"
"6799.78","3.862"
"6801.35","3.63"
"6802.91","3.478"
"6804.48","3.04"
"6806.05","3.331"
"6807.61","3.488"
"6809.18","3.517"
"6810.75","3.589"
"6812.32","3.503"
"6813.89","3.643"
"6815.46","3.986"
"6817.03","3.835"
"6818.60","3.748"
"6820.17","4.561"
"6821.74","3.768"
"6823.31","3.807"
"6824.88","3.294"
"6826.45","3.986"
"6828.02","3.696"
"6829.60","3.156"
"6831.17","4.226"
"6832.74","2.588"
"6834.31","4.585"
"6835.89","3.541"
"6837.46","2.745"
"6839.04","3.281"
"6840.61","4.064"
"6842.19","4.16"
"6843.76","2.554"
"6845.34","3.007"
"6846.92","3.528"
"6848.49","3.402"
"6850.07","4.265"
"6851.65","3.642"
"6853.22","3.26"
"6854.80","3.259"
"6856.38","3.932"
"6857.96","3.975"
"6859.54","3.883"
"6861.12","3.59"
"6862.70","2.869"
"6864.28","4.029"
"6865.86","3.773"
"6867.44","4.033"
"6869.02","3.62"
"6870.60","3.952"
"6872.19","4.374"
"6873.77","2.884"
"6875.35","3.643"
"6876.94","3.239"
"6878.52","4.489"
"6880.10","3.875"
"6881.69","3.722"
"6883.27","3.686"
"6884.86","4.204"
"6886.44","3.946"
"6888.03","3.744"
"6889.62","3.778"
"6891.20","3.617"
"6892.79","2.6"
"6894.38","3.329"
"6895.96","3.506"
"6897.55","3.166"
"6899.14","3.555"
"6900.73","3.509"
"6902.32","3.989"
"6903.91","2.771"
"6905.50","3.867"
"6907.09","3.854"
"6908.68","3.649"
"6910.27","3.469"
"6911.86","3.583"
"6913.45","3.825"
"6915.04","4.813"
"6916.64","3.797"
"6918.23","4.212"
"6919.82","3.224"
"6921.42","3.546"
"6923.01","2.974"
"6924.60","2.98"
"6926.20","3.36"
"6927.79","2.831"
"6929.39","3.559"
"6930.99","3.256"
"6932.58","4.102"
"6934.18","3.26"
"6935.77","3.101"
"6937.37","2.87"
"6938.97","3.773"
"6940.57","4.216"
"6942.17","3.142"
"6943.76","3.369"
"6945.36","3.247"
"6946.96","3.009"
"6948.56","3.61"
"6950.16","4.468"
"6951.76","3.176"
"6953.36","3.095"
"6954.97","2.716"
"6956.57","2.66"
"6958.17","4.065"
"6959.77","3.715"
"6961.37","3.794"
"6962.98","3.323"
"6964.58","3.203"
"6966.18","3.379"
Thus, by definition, 0.12 mag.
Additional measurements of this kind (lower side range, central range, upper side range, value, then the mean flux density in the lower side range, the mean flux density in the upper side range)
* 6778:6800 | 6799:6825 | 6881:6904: 0.080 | 4.05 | 3.56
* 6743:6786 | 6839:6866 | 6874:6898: 0.036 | 3.92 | 3.63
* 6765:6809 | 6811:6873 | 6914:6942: 0.015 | 3.85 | 3.52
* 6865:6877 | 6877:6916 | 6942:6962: -0.019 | 3.72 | 3.4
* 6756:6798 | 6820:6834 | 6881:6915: 0.043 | 3.96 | 3.62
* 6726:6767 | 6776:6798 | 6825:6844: -0.103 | 3.72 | 3.57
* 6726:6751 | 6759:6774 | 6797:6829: -0.096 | 3.65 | 3.69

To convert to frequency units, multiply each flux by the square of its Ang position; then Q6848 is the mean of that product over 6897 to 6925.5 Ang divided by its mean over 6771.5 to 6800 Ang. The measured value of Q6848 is 0.9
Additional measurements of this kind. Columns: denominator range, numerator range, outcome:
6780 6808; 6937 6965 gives 0.92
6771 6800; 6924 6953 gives 0.89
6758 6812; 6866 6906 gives 0.97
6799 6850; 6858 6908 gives 1.03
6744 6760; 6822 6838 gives 0.96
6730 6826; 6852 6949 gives 0.98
